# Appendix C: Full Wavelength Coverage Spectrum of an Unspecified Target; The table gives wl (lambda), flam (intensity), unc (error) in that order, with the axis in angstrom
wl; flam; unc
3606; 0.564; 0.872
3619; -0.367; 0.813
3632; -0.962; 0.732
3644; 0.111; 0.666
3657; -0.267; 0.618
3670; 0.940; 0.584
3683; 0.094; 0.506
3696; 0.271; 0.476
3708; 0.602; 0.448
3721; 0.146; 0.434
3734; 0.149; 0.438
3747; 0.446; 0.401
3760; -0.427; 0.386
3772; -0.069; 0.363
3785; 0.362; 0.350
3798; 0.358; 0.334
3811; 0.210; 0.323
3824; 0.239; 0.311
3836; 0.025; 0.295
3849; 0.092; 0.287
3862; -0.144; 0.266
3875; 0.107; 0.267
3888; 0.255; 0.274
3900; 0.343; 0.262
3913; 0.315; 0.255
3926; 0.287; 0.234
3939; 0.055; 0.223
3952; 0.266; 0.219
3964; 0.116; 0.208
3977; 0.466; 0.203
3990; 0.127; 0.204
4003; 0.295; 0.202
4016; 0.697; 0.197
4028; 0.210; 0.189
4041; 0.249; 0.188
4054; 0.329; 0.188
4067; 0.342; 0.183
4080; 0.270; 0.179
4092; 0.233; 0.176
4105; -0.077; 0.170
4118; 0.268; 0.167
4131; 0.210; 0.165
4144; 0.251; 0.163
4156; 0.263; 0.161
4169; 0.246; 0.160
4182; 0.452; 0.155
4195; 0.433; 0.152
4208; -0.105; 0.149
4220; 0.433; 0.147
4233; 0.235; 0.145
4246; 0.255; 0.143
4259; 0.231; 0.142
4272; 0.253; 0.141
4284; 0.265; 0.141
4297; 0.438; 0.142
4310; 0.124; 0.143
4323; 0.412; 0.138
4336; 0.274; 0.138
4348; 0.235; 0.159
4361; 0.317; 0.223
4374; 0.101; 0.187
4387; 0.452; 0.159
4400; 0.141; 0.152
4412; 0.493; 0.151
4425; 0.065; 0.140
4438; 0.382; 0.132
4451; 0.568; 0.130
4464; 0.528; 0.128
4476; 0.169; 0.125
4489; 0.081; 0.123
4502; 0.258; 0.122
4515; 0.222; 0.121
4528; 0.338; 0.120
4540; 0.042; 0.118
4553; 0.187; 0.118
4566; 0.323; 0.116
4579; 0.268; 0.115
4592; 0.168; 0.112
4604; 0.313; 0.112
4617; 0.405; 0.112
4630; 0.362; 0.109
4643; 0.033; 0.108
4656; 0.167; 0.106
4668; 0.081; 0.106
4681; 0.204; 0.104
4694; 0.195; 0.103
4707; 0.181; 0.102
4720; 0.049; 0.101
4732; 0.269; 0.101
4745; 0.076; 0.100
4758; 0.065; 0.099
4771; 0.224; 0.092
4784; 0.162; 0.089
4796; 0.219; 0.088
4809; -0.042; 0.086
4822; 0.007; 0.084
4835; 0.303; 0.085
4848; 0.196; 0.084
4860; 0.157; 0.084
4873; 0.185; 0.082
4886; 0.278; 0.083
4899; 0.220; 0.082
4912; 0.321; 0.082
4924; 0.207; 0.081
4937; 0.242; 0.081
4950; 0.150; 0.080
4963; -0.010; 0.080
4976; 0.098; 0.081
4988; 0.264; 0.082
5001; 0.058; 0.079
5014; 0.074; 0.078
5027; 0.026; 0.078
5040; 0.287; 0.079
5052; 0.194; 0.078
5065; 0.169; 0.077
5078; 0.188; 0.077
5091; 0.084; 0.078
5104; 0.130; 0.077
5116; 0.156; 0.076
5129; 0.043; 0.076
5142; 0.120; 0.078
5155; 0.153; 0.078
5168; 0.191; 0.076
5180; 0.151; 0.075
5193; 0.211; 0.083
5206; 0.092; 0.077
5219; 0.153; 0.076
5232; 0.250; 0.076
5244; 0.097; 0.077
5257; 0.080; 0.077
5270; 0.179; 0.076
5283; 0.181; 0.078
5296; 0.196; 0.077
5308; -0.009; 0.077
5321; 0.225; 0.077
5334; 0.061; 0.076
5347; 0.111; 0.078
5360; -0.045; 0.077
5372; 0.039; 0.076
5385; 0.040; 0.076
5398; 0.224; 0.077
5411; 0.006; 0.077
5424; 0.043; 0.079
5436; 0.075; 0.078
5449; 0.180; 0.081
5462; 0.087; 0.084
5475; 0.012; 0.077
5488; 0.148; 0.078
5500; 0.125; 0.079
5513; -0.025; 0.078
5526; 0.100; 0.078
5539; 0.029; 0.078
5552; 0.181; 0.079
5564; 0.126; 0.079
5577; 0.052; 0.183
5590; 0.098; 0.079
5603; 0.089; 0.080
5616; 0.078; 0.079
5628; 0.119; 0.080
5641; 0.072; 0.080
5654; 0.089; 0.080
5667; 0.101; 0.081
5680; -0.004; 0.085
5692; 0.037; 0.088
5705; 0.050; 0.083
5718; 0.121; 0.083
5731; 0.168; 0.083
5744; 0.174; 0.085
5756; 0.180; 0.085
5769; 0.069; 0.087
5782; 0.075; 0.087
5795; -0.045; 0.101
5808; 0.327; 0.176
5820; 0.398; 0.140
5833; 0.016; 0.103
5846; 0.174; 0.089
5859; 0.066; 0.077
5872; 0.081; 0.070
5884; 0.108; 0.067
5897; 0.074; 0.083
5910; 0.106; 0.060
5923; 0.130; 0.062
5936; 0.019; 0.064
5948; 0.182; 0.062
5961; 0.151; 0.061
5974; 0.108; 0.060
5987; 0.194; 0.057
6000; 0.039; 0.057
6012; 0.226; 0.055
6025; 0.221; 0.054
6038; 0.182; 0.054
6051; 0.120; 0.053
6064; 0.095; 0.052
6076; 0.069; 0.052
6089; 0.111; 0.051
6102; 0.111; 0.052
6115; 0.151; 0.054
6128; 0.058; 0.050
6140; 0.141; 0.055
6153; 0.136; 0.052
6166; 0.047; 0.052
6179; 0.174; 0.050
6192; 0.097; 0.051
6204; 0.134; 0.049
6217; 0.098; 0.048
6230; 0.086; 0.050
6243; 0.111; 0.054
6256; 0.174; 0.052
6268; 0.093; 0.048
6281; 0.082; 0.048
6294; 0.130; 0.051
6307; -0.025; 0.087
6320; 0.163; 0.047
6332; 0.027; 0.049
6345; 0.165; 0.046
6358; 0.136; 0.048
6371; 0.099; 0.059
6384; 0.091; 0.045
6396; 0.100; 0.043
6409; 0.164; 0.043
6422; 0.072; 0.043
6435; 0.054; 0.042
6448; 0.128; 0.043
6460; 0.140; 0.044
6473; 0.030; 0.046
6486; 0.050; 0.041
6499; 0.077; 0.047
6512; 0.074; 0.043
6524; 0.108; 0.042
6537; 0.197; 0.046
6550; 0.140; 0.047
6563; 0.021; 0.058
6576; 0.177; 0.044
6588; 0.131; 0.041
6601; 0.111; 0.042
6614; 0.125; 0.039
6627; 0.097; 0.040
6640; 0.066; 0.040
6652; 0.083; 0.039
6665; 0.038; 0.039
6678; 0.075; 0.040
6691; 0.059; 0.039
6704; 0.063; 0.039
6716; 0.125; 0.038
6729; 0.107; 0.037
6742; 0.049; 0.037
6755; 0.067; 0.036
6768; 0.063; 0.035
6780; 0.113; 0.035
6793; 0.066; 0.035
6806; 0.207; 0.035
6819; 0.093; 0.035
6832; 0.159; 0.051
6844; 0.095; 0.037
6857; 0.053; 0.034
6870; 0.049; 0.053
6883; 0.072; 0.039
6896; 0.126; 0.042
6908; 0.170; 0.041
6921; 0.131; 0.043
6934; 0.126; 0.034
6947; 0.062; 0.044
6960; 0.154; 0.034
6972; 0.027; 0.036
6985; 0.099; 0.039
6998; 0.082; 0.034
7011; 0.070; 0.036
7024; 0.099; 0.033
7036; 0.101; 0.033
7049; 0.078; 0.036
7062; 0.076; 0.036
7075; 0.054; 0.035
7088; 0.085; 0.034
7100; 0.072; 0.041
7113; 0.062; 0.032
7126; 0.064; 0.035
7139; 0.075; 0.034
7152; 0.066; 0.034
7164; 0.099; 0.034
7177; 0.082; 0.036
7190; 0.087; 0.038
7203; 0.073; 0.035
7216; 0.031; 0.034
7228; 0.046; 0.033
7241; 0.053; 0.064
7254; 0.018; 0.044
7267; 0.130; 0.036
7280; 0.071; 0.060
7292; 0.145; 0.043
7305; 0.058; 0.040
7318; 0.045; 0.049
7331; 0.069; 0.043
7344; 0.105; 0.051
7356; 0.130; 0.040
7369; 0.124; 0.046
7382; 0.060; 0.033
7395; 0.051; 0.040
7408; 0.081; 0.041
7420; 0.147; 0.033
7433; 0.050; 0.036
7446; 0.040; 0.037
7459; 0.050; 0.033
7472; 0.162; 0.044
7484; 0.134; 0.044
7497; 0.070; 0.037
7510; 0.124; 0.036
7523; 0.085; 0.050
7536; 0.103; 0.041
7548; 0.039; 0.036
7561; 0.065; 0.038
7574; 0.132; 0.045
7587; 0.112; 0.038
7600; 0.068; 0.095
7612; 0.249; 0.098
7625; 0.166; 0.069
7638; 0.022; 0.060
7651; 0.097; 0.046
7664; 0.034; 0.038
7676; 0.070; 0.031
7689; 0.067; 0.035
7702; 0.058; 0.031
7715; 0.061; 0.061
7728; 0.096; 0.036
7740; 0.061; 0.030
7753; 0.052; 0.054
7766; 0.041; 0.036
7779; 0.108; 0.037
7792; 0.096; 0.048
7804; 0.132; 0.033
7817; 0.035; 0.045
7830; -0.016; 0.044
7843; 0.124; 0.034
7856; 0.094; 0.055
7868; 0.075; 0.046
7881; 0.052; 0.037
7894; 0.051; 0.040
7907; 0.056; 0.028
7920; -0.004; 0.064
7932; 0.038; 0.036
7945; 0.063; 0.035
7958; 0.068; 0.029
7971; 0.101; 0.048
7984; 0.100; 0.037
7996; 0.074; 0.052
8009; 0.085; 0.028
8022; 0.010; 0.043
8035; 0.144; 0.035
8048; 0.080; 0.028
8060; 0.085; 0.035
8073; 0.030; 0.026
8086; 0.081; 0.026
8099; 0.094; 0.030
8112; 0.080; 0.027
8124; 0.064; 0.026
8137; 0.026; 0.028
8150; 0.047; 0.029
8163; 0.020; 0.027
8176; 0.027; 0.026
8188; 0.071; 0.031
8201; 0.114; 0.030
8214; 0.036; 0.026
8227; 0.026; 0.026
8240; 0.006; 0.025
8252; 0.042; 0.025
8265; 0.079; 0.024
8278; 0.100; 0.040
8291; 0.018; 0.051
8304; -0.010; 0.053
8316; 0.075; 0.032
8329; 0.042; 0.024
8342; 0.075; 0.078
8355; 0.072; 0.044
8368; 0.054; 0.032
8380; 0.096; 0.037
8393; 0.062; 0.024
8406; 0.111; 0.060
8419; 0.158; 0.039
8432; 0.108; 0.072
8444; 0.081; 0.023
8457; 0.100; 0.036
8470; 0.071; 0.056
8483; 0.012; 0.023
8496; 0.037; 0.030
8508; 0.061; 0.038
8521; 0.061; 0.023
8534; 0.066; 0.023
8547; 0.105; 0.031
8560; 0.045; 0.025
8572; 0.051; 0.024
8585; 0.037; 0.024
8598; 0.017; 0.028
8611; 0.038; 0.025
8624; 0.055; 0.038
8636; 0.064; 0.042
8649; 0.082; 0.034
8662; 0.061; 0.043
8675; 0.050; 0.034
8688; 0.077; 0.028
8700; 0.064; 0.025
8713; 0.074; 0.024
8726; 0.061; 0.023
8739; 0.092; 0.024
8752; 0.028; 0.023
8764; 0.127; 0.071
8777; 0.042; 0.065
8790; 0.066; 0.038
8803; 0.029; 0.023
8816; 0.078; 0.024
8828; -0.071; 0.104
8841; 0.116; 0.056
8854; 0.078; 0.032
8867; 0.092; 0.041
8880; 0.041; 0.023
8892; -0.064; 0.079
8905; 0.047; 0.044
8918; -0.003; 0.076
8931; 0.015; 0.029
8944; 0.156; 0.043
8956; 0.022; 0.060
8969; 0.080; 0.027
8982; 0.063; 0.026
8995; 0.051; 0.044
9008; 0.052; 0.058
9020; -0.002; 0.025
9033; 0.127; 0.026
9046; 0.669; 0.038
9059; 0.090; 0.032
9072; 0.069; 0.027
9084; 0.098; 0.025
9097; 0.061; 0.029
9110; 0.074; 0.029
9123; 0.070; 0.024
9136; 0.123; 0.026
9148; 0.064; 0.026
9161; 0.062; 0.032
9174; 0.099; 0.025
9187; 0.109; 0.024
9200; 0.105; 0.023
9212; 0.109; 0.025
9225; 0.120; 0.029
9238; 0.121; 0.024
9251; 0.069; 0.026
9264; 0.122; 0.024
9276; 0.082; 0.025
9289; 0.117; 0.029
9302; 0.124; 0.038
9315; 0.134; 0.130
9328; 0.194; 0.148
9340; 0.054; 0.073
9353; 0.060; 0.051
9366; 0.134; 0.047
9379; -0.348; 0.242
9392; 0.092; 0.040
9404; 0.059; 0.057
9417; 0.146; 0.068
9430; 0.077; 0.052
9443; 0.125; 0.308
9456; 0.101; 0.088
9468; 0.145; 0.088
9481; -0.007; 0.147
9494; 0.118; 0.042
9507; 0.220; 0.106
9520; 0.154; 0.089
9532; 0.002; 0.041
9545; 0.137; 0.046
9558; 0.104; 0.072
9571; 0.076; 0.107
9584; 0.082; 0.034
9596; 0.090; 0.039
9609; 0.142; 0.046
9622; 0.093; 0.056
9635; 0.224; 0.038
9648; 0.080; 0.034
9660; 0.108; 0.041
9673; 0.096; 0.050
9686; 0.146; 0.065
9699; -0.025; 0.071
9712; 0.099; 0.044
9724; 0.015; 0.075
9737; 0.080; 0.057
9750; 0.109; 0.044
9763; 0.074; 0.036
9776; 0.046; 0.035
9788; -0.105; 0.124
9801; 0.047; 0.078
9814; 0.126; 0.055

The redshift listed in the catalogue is 1.426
